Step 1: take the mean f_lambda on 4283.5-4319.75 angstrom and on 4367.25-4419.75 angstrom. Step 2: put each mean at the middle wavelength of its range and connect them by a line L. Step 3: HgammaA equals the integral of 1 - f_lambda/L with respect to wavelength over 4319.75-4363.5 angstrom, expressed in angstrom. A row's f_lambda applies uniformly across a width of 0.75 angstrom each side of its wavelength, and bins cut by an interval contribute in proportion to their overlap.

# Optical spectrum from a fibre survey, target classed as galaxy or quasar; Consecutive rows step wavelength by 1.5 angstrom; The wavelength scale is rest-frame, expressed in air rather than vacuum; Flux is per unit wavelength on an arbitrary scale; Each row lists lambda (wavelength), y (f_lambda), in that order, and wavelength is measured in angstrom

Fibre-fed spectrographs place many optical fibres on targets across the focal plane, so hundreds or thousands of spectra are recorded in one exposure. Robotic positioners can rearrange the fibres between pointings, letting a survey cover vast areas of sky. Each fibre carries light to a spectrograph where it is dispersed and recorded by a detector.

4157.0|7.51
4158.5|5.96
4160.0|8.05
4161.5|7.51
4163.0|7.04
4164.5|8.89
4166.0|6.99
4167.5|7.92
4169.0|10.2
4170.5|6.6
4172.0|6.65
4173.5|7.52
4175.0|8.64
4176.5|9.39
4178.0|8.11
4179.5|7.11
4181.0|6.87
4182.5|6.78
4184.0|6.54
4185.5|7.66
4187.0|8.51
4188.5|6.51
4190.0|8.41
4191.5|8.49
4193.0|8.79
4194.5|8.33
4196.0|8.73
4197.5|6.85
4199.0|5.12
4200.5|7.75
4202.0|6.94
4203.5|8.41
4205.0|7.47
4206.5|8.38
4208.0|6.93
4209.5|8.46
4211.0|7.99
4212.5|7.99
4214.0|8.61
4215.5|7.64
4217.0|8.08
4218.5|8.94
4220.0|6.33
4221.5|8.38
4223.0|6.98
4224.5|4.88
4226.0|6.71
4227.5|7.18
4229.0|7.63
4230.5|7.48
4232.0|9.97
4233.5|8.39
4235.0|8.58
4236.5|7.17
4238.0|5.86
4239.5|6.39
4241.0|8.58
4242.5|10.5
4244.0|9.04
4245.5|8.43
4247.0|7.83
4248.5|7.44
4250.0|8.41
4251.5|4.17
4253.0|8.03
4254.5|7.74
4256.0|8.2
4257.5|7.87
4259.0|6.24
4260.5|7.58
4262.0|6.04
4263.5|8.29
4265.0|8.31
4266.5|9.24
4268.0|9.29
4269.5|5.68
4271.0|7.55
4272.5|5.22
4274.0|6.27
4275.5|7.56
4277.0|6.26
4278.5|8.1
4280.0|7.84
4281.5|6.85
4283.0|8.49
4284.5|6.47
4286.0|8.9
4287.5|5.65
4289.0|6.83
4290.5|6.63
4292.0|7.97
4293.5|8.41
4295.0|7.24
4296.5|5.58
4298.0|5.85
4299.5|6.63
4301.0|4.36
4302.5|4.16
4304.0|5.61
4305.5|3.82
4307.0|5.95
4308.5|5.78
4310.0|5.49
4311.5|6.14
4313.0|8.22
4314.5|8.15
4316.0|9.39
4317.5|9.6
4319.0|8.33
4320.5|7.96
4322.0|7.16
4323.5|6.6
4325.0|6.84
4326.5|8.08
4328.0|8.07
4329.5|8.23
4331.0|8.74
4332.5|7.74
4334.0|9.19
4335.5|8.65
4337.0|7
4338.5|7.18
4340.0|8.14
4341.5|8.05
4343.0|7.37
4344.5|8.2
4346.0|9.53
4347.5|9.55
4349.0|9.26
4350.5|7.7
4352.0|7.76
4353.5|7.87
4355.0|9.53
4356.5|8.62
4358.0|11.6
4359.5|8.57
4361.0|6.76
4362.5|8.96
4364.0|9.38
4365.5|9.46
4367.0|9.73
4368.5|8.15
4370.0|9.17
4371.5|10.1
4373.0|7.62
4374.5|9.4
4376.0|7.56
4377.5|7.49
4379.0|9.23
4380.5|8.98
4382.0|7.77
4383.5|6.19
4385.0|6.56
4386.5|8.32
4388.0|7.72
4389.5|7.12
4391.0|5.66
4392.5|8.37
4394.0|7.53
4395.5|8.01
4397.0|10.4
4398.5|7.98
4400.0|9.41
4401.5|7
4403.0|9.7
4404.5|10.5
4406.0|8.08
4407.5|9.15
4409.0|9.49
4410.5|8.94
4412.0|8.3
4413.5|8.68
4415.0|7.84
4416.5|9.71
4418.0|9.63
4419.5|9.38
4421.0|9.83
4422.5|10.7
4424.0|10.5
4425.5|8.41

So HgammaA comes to -4.5 angstrom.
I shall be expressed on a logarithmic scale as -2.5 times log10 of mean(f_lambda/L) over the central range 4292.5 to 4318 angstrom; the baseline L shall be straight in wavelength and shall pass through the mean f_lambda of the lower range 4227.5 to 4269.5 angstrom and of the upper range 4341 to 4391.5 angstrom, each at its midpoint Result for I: 0.24 mag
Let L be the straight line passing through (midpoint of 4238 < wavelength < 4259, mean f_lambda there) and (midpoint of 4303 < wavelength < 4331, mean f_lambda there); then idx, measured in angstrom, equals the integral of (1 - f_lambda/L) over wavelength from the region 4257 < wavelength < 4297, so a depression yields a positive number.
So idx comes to 1.3 angstrom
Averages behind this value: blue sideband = 7.76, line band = 7.28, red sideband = 7.2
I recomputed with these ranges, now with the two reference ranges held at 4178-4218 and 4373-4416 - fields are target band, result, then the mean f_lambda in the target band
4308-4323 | 0.05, 7.64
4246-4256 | 0.07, 7.37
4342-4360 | -0.08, 8.79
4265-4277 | 0.09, 7.26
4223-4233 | 0.07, 7.31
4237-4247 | -0.04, 8.09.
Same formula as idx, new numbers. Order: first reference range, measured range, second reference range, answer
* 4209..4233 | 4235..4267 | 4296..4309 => -4.2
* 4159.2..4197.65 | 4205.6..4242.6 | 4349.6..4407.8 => 1.2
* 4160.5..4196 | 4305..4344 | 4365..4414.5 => 3.2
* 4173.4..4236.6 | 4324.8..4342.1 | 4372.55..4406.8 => -0.1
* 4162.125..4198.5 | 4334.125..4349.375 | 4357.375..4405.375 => 0.0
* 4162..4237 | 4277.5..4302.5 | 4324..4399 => 3.6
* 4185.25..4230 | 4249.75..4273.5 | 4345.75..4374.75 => 2.2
